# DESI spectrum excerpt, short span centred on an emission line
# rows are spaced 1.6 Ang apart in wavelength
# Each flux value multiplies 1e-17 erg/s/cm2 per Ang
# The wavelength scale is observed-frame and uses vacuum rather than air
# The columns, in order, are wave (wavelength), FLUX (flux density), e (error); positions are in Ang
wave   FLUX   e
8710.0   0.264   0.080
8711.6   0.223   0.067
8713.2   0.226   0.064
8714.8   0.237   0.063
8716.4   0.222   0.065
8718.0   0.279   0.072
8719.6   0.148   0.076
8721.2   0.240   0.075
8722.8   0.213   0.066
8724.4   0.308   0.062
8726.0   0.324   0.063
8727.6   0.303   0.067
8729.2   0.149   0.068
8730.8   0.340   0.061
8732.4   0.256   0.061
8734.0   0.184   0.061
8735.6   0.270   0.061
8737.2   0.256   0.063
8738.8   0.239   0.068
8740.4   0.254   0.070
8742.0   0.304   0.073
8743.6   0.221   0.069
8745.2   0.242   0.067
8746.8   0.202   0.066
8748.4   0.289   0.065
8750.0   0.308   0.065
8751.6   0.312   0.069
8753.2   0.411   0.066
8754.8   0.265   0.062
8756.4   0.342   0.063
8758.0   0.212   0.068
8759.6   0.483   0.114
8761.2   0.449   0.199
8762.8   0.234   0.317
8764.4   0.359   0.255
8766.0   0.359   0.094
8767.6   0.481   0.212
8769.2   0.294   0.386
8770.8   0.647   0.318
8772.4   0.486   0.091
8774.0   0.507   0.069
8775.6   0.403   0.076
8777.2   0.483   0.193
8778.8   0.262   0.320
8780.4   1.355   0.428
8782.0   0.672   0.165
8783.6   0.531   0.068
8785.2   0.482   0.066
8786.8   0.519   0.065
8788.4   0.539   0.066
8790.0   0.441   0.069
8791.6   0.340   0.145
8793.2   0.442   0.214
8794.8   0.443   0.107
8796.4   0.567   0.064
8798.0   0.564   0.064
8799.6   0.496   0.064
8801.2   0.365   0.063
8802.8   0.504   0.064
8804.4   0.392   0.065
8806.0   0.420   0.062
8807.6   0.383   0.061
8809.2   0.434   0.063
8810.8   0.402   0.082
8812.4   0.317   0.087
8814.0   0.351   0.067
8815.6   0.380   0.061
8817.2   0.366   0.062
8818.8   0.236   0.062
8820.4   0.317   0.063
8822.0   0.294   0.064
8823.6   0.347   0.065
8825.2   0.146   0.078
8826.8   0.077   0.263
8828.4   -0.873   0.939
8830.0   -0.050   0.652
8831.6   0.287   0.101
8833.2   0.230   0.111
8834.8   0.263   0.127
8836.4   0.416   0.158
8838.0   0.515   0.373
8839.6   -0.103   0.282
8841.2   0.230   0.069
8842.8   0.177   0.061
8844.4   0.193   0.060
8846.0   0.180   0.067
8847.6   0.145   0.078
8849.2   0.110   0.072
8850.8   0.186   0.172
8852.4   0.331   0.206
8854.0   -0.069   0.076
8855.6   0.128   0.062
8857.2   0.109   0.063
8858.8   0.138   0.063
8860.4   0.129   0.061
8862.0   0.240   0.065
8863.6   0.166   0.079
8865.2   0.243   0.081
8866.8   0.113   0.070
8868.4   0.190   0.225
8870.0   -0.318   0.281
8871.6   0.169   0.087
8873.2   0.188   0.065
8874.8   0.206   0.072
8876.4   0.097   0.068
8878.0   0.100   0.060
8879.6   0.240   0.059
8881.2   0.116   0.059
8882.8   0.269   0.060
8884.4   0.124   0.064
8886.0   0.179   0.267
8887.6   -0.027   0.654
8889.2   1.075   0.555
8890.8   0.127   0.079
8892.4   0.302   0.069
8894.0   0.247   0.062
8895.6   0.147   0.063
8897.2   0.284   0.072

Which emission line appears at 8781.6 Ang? Mg II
